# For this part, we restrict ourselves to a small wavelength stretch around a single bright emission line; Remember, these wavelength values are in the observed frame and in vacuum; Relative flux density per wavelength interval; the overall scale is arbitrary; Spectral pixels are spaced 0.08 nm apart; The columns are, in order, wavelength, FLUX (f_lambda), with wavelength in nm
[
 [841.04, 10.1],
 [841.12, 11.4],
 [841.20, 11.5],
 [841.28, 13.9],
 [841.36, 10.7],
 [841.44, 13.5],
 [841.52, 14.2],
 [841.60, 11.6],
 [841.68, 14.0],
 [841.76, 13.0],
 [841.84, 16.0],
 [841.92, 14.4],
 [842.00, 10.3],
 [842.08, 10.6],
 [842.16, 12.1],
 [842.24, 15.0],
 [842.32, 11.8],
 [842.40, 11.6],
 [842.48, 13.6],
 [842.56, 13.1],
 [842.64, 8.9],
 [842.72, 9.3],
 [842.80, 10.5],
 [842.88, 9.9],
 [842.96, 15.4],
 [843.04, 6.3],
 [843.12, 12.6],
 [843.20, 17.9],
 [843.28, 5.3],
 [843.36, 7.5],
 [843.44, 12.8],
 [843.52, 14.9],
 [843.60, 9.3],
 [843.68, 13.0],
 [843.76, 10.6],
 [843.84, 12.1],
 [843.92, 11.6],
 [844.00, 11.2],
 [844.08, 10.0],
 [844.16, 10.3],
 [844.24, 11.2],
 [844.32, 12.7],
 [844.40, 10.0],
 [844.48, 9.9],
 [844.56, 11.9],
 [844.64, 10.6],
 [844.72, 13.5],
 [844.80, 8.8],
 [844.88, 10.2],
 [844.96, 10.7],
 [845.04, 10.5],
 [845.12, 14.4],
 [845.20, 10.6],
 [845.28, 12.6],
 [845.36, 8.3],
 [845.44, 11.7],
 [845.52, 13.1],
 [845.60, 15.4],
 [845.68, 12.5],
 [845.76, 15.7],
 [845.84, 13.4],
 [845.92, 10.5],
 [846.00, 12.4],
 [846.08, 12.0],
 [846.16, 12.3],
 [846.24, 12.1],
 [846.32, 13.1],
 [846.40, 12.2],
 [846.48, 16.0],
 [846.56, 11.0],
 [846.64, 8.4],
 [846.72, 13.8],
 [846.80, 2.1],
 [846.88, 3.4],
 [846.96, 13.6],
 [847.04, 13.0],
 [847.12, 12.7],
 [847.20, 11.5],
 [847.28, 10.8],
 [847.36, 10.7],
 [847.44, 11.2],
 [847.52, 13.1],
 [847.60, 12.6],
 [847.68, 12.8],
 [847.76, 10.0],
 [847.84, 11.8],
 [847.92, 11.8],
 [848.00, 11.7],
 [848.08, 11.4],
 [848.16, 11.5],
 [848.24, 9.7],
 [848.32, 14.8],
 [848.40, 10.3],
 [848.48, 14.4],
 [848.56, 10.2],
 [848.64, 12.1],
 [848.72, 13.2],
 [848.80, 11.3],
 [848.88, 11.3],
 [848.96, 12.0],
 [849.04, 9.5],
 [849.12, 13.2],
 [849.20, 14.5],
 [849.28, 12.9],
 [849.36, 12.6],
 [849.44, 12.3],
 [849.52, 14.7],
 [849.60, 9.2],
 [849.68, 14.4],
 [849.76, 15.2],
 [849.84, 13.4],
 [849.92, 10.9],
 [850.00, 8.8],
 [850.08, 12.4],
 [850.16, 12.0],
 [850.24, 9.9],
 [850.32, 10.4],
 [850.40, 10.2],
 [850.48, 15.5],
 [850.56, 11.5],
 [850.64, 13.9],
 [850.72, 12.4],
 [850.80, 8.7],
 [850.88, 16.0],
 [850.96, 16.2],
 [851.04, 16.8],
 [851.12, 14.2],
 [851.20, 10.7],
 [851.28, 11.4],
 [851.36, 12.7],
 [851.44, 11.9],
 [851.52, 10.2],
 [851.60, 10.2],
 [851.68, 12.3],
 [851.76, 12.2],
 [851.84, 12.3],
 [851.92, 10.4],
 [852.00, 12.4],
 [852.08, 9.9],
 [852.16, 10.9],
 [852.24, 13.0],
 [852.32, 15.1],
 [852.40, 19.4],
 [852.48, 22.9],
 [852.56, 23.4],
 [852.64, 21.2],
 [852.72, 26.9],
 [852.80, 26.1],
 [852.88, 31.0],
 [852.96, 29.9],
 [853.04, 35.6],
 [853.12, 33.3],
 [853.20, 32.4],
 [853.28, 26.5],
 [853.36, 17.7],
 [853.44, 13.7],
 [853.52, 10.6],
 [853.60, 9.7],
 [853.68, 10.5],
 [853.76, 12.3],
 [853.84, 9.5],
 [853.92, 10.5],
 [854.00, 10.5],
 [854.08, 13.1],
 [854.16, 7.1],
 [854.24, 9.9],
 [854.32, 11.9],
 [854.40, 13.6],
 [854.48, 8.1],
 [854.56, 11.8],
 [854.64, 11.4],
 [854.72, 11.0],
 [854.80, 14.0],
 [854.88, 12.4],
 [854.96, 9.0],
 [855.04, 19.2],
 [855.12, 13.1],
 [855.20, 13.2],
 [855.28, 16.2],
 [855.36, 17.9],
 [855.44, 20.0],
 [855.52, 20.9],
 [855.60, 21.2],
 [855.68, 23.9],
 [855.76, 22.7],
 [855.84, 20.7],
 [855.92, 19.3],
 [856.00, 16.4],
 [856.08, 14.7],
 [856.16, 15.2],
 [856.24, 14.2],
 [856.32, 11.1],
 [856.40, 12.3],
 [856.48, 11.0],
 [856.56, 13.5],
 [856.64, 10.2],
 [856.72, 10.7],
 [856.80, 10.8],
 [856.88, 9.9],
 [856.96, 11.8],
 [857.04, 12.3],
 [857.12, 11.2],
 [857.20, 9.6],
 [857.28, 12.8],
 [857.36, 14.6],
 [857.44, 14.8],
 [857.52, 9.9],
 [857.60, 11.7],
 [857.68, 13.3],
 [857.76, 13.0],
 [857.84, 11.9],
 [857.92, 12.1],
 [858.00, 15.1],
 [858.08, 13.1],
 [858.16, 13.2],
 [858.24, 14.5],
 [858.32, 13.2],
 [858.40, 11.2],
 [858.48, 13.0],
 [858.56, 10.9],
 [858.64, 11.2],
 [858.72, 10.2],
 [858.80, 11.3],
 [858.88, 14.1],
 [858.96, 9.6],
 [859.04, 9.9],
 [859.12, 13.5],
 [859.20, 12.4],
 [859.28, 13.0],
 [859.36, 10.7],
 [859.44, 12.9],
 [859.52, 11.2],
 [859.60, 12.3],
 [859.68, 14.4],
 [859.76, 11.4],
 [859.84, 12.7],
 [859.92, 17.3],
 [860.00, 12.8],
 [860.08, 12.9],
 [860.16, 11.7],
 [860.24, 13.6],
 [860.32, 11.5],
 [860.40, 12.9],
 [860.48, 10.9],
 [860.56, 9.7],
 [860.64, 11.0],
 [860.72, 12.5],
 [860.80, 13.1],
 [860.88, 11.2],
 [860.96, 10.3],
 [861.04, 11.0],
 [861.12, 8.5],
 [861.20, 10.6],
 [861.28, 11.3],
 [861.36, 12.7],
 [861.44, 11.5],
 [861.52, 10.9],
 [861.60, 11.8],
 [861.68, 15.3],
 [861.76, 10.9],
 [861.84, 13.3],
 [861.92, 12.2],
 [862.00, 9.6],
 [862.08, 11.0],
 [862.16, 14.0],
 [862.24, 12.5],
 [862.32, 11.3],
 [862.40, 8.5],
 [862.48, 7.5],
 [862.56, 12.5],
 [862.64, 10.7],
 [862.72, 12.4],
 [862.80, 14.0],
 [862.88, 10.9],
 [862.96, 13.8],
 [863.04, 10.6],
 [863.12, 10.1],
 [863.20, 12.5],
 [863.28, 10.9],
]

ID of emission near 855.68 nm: [N II]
